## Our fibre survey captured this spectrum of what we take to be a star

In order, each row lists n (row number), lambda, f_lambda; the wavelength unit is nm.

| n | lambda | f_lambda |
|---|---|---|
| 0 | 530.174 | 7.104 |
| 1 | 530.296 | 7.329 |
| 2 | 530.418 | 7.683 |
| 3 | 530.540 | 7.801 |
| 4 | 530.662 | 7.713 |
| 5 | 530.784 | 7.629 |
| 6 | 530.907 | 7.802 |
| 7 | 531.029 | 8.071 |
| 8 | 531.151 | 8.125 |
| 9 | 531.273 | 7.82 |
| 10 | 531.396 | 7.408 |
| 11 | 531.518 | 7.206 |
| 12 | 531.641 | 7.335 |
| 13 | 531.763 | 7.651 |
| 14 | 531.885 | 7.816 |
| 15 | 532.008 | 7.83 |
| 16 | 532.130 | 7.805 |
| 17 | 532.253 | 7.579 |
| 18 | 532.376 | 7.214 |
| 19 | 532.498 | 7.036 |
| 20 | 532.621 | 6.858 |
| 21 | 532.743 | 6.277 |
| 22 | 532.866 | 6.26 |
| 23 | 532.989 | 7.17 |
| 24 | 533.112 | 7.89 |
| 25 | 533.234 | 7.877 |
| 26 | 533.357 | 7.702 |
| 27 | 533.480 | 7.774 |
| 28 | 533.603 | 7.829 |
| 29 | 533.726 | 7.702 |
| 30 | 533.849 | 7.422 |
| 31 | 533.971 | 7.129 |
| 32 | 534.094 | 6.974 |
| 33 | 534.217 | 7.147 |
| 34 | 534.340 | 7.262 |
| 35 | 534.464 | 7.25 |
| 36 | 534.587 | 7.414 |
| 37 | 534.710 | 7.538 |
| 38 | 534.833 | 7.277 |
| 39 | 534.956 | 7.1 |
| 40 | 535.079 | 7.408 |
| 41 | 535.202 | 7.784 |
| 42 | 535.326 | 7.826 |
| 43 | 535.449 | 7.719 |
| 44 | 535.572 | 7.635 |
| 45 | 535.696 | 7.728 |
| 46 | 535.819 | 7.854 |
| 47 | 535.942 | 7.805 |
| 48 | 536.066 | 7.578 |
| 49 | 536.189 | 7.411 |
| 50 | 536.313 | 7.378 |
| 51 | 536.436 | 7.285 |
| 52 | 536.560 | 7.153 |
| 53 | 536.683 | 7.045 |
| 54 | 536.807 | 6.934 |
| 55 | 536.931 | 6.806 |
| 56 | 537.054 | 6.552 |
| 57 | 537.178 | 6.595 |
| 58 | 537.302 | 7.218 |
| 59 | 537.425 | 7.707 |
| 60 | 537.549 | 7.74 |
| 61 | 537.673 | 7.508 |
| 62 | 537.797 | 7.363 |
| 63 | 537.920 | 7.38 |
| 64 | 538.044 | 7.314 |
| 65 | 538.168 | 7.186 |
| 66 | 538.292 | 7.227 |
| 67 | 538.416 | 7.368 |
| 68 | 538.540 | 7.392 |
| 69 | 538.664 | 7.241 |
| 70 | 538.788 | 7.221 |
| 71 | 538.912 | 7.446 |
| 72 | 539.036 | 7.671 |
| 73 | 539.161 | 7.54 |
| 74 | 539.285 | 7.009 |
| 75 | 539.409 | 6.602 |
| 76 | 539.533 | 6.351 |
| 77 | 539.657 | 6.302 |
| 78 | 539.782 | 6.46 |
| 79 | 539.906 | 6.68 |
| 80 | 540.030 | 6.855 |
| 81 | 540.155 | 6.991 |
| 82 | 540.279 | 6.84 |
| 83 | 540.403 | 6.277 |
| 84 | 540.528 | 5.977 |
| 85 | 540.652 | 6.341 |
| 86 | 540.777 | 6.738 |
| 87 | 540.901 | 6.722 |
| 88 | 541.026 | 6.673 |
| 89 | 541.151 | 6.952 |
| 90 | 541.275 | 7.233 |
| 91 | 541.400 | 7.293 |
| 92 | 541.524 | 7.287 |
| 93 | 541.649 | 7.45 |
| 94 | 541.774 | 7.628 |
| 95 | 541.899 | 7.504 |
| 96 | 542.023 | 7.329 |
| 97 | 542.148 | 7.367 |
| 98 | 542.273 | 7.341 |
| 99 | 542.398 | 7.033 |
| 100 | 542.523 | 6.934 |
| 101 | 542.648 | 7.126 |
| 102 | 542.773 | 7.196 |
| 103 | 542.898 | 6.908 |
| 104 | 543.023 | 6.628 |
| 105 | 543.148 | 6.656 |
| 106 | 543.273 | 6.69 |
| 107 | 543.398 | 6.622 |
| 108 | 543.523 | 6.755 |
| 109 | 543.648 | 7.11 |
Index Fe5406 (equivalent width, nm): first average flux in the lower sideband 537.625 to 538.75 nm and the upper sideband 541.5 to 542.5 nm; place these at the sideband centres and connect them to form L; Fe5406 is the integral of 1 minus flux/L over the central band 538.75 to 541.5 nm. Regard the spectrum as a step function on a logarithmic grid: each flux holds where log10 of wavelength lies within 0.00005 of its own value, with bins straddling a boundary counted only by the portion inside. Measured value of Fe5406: 0.19 nm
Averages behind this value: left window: 7.33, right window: 7.35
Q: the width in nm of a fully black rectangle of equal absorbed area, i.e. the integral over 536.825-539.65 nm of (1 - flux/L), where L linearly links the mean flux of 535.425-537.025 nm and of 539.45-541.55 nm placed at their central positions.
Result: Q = -0.05 nm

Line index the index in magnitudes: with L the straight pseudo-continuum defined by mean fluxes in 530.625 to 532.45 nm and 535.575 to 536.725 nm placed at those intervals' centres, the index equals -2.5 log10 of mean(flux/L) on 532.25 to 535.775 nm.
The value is 0.03 mag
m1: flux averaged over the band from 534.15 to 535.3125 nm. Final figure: 7.37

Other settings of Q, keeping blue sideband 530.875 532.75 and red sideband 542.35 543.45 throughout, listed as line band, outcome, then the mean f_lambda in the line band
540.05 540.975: 0.058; 6.57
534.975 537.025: -0.045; 7.44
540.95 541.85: -0.034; 7.21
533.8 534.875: 0.016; 7.27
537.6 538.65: -0.028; 7.34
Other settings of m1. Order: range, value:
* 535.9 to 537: 7.25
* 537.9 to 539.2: 7.35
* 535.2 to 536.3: 7.68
